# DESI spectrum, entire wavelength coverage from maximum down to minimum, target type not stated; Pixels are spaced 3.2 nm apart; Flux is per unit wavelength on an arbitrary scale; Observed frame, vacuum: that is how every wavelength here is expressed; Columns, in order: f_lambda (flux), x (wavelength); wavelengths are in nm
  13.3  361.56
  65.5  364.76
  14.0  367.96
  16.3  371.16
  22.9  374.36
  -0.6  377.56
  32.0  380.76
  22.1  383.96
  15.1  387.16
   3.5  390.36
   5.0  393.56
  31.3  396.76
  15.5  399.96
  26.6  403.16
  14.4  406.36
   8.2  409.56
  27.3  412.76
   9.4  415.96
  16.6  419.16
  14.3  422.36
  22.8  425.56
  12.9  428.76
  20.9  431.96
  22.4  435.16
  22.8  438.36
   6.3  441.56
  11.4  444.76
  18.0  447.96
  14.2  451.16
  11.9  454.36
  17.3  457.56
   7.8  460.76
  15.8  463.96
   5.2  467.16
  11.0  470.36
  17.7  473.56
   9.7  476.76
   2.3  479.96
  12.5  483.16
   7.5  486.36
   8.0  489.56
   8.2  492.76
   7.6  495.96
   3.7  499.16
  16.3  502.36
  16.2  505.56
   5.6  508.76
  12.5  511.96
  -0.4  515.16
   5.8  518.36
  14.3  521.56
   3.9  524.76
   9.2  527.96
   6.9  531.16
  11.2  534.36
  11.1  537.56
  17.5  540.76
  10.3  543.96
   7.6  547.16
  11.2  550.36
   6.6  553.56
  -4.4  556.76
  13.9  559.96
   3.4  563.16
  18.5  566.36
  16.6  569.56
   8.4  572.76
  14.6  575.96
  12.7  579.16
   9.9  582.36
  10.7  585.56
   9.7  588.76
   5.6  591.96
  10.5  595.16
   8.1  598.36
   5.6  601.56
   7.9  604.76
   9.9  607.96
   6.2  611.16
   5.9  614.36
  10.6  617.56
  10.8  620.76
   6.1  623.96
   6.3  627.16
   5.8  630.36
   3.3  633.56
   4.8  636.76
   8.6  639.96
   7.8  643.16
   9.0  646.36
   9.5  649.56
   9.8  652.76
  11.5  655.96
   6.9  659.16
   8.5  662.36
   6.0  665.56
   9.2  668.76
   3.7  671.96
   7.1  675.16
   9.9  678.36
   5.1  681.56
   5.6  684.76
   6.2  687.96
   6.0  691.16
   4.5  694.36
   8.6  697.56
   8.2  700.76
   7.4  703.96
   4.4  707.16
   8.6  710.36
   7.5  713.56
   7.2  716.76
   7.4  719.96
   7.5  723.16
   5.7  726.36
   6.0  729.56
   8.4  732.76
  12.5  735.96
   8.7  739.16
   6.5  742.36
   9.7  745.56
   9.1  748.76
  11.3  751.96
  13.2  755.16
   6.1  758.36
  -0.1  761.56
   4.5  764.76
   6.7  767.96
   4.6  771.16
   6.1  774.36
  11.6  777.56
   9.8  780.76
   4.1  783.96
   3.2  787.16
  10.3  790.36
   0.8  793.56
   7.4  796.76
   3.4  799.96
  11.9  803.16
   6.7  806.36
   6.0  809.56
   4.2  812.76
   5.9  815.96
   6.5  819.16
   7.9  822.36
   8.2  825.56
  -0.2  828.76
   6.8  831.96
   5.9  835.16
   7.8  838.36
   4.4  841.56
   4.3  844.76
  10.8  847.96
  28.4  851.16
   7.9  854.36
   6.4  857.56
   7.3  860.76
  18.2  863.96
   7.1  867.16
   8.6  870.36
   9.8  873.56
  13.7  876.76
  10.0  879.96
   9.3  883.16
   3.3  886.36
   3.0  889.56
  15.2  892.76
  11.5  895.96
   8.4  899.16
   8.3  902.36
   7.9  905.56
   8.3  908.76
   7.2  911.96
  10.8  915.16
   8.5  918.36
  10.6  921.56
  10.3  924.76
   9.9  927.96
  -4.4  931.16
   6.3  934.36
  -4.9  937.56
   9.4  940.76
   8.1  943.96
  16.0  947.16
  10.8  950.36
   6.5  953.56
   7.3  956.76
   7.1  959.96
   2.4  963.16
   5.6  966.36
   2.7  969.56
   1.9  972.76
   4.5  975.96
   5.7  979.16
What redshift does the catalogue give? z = 1.282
